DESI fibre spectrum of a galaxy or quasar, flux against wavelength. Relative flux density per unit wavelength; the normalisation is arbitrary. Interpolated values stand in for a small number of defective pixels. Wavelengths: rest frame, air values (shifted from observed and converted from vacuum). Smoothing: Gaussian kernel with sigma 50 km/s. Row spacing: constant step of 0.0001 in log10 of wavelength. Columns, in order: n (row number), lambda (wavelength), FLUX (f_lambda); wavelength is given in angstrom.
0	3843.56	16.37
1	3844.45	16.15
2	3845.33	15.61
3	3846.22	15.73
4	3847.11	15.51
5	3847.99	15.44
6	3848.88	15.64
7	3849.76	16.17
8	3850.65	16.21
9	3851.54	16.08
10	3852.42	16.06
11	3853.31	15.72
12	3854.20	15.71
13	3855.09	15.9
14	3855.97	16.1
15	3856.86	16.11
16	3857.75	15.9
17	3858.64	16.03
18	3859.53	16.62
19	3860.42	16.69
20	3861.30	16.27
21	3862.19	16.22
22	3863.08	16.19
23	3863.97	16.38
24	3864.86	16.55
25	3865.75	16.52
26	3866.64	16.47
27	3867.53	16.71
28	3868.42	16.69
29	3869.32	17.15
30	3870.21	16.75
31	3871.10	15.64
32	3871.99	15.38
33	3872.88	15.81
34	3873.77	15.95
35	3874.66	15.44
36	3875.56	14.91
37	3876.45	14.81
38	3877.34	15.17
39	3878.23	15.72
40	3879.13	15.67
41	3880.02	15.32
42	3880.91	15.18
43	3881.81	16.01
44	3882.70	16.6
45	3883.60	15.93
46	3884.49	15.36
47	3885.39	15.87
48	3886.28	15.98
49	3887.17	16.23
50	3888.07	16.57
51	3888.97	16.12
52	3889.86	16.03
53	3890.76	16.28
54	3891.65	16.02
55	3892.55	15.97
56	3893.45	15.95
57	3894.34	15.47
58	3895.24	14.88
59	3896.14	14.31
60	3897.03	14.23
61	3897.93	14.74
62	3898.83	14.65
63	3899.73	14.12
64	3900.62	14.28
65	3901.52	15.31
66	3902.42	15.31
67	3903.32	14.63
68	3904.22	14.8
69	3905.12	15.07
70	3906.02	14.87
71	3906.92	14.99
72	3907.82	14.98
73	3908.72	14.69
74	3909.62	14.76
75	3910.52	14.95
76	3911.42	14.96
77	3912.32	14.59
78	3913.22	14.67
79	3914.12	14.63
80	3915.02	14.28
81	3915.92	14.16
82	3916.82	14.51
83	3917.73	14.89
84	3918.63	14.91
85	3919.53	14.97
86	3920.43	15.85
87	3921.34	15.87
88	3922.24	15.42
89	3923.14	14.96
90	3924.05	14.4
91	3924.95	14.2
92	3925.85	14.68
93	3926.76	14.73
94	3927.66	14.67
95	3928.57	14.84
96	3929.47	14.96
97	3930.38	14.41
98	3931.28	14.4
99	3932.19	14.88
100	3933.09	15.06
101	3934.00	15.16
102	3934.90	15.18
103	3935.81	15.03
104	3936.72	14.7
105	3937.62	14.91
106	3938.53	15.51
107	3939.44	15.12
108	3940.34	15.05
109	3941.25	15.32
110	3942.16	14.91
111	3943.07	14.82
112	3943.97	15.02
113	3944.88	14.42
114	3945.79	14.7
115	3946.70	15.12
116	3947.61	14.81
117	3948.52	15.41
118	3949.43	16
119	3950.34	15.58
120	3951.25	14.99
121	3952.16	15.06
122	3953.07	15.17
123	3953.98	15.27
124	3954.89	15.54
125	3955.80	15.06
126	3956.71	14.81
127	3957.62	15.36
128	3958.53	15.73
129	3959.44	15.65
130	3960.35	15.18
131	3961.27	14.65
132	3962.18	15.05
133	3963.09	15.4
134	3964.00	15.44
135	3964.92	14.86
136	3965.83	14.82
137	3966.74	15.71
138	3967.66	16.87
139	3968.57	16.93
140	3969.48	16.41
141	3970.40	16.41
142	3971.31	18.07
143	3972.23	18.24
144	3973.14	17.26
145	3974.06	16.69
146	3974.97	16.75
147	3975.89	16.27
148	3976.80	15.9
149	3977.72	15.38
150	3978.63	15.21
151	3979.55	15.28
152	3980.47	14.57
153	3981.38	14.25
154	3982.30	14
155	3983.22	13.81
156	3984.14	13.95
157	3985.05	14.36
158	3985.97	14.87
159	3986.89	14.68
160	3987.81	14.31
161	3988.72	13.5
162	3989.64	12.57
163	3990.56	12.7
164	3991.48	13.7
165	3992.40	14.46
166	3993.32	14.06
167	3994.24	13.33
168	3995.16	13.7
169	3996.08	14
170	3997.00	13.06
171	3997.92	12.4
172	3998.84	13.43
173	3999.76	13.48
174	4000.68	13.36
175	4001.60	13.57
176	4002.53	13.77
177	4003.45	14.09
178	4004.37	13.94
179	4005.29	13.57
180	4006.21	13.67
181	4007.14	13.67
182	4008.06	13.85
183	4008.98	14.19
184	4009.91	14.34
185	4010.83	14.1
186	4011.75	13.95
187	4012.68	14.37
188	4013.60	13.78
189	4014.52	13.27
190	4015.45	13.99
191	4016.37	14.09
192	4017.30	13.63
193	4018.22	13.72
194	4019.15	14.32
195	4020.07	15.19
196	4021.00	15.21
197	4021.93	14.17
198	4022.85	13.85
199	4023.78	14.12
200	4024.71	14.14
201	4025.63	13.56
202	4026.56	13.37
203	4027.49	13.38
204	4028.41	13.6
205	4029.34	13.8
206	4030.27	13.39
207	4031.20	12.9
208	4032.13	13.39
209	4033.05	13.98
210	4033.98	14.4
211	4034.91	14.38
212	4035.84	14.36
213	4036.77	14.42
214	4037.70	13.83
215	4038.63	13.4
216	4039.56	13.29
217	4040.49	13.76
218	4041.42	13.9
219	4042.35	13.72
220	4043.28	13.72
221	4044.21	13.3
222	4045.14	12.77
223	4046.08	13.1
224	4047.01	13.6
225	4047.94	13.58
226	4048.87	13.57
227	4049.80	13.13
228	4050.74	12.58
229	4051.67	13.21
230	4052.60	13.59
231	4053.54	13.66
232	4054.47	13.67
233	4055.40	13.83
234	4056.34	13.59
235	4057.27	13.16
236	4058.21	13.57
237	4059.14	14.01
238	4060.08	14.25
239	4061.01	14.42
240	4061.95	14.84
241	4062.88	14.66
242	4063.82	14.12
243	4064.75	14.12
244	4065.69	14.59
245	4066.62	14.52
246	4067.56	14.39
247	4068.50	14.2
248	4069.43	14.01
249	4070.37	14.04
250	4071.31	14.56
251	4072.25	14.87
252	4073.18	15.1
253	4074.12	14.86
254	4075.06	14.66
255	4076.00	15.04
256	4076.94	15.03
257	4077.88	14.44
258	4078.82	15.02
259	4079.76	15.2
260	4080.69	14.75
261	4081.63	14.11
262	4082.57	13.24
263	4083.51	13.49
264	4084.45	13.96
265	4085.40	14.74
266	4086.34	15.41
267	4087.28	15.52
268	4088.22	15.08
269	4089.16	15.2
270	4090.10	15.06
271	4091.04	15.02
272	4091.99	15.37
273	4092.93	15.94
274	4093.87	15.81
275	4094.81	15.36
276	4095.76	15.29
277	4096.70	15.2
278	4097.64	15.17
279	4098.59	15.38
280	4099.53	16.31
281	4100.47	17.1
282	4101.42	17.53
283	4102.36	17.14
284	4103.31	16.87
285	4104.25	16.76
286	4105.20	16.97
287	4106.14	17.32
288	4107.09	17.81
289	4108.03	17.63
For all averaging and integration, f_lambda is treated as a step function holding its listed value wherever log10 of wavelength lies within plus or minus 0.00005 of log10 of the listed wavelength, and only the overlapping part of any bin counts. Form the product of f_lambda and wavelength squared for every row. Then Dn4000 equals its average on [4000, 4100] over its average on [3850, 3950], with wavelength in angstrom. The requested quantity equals 1.0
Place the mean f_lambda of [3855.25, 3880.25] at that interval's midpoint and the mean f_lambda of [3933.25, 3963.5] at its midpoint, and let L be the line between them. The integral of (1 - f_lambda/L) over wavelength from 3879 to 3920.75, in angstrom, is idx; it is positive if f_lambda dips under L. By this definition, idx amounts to 1.31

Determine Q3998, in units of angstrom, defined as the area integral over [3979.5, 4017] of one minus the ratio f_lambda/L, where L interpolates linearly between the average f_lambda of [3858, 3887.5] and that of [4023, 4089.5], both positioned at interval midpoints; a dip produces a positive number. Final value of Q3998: 2.1 angstrom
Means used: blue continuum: 16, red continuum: 14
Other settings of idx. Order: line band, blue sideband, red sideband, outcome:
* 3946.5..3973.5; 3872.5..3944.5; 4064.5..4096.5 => -1.2 angstrom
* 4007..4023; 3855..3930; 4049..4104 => 0.9 angstrom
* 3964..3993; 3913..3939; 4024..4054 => -2.0 angstrom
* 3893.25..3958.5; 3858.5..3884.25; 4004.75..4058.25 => 1.3 angstrom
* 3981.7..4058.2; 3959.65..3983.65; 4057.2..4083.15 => 6.9 angstrom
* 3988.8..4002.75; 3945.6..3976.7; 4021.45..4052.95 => 1.3 angstrom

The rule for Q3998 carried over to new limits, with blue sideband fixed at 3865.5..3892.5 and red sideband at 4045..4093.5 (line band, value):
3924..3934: 0.52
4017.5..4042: 1.21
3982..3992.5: 0.78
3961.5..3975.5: -1.05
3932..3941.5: 0.22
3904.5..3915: 0.58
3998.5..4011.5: 0.92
